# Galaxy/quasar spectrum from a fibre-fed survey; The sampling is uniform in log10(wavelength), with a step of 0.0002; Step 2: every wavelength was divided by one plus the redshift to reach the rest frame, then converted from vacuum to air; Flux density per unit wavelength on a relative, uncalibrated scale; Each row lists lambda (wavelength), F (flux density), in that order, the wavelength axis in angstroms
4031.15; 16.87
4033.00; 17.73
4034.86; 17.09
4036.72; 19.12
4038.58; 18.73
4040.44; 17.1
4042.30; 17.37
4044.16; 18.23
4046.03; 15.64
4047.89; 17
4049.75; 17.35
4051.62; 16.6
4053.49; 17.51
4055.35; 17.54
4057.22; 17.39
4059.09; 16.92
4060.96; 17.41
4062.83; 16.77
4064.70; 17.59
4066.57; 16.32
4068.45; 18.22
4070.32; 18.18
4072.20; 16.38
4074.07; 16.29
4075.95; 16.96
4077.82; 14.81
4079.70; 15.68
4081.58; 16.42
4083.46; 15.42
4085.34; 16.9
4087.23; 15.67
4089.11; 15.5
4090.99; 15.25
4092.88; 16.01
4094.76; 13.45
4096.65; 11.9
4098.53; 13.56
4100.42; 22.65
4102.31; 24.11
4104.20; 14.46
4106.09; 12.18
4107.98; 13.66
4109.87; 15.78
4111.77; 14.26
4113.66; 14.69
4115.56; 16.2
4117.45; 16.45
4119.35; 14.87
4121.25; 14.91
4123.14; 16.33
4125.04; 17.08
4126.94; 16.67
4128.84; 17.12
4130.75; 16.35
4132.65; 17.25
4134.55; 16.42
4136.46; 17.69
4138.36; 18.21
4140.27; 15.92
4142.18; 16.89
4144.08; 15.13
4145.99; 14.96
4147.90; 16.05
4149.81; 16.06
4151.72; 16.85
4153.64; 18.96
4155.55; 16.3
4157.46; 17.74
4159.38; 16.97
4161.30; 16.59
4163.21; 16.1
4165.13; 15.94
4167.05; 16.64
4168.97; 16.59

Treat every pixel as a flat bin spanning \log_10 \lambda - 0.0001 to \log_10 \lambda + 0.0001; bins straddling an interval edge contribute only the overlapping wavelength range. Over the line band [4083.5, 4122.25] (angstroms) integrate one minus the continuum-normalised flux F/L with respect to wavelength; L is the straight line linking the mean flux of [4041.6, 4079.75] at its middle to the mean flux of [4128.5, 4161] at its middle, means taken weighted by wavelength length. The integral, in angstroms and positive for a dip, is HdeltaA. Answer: 2.9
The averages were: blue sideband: 17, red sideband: 16.7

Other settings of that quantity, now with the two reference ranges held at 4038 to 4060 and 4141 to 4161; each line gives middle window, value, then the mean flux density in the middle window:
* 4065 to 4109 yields 2.3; 16.1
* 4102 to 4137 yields 1.7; 16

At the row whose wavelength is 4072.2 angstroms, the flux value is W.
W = 16.38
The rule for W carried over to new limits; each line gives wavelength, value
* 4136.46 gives 17.69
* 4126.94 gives 16.67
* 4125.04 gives 17.08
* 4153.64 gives 18.96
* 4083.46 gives 15.42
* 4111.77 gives 14.26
